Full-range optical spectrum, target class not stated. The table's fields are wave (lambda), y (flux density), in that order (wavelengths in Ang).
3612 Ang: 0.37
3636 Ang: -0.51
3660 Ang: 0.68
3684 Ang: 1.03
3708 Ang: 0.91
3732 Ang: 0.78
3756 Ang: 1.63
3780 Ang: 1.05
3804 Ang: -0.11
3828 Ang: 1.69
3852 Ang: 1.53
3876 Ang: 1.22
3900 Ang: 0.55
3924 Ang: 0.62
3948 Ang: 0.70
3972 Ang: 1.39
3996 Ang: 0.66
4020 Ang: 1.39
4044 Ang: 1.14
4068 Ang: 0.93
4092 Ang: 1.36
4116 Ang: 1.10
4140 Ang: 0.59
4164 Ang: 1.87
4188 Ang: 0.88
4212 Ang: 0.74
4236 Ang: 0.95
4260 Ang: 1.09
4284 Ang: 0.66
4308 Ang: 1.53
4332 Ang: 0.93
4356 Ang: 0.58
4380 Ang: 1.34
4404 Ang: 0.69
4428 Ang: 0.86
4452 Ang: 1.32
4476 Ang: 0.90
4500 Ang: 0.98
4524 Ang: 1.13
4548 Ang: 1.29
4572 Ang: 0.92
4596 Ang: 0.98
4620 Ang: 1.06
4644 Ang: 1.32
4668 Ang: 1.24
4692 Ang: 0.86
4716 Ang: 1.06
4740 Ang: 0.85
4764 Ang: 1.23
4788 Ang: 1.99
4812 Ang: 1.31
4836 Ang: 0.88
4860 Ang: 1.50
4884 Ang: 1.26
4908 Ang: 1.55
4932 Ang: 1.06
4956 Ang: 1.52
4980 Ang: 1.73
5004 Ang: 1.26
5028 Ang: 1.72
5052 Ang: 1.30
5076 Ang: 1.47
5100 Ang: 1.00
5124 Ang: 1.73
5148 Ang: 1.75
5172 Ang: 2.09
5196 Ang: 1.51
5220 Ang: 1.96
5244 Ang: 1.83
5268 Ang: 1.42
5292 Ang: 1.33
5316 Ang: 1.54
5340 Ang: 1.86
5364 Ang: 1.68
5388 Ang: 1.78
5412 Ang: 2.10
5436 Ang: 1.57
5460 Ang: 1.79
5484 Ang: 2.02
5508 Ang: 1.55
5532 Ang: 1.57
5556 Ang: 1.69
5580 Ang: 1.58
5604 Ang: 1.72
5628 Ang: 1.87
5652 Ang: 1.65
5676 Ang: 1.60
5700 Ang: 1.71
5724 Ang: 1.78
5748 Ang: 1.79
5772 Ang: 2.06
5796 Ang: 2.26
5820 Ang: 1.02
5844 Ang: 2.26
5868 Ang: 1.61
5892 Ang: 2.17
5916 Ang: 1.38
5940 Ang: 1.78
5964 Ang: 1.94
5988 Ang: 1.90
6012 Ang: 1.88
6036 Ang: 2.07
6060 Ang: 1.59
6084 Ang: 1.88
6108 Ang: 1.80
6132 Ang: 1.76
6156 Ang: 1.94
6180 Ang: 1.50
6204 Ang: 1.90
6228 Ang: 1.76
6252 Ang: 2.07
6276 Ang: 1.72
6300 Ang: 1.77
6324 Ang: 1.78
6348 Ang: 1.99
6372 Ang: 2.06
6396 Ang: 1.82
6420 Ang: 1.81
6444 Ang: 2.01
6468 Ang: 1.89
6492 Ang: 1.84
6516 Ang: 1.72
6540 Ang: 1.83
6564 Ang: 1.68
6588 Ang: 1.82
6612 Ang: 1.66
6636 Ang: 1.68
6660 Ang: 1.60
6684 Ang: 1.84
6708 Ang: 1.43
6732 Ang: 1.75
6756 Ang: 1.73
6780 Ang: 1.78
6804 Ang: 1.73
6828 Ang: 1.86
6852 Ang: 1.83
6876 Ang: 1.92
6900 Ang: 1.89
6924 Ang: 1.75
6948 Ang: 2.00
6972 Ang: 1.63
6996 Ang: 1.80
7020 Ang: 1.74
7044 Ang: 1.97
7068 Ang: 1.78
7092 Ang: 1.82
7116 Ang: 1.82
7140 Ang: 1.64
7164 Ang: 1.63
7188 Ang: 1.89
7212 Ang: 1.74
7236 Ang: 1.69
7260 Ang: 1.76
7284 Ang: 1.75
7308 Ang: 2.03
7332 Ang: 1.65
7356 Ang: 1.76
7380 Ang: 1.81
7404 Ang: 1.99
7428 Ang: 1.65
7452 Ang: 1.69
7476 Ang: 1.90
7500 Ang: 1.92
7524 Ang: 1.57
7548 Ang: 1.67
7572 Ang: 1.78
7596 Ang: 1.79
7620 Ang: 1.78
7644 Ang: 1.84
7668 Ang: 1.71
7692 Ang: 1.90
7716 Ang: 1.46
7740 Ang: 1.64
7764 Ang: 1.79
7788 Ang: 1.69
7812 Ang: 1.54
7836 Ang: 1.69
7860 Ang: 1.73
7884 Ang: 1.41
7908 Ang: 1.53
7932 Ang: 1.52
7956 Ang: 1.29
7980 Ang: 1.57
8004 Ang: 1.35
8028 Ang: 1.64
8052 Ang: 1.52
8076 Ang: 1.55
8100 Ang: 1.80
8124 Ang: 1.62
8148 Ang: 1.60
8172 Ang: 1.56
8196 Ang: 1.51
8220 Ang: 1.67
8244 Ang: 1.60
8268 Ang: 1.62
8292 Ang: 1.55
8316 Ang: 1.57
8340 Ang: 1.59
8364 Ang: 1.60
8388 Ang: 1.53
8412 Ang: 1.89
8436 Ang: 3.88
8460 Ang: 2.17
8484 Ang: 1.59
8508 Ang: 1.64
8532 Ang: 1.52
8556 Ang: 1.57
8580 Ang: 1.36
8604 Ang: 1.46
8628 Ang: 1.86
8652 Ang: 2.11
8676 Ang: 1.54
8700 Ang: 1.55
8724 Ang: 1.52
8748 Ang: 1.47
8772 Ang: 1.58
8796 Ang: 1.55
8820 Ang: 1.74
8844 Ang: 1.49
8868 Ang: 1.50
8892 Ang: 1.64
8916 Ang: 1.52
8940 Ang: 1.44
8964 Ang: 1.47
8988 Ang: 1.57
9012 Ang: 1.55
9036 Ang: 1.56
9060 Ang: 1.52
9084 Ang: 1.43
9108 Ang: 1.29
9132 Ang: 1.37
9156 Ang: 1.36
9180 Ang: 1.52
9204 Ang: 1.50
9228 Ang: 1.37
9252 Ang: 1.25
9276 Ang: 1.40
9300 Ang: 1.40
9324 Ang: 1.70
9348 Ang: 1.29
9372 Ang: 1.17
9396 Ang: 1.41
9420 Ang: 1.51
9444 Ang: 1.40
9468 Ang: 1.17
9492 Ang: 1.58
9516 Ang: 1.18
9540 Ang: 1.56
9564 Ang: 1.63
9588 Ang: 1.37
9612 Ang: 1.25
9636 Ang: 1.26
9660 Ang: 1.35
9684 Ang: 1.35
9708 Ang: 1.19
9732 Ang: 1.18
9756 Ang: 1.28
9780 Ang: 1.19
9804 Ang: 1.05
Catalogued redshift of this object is 0.29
